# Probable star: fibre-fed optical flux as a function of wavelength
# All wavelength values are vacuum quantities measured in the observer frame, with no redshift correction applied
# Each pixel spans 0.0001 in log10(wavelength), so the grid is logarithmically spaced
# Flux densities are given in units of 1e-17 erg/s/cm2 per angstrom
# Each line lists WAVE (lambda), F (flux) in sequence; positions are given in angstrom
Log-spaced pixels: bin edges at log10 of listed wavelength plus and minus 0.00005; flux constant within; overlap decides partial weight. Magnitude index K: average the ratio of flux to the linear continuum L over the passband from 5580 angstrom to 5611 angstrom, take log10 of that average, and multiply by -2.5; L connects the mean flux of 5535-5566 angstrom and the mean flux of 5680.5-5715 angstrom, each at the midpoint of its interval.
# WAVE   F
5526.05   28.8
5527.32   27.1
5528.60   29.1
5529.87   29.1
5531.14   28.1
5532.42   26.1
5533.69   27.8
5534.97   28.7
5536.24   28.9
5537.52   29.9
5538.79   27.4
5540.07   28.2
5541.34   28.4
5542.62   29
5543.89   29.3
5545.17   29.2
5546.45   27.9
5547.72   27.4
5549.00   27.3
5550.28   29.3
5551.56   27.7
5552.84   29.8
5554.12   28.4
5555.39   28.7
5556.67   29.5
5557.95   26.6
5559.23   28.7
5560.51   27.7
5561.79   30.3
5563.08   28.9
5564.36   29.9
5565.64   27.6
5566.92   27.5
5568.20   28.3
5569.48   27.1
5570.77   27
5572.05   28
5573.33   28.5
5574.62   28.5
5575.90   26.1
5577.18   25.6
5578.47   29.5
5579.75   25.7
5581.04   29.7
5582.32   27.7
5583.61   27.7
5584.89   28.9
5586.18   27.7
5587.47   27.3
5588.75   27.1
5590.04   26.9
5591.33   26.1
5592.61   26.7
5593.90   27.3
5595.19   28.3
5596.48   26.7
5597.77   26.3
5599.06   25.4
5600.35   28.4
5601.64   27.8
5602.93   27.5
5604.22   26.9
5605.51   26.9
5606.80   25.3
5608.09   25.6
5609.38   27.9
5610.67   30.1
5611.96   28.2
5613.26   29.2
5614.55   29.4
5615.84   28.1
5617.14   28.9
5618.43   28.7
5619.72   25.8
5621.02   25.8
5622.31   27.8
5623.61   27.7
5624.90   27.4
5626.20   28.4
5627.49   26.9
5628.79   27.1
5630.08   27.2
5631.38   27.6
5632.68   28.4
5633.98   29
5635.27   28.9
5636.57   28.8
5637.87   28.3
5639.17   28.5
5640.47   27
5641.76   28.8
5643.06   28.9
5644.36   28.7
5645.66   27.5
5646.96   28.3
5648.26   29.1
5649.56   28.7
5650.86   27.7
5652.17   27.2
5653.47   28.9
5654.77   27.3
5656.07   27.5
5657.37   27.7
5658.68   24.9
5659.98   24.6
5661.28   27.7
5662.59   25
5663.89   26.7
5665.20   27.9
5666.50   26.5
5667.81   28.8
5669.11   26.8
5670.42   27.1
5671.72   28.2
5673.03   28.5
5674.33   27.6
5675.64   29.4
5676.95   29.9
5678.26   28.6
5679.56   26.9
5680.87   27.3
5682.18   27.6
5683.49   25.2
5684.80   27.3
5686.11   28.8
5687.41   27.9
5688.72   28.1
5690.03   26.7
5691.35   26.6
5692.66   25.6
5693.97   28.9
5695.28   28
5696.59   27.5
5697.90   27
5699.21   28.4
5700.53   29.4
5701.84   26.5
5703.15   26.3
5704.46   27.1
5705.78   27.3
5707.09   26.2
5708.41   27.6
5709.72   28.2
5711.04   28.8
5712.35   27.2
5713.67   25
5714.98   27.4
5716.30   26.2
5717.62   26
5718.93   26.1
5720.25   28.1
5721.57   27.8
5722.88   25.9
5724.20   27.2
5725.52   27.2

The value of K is 0.04 mag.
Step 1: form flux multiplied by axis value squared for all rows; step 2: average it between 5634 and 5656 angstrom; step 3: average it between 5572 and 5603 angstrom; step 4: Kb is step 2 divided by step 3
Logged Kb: 1.05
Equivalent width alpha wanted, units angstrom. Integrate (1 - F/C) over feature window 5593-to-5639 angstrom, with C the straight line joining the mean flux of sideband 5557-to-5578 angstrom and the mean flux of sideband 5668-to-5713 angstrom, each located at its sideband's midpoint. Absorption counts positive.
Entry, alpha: 0.2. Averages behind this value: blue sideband 27.9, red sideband 27.6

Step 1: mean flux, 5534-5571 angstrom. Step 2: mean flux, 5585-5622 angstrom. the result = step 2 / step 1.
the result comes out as 0.96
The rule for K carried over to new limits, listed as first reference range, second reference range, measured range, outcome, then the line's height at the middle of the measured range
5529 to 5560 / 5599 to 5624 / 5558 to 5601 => 0.01 mag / 28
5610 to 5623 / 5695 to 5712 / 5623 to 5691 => 0.01 mag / 27.9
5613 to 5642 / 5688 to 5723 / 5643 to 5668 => 0.01 mag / 27.7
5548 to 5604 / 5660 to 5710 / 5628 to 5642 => -0.02 mag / 27.6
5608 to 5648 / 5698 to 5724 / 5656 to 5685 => 0.01 mag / 27.6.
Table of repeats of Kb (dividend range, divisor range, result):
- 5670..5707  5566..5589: 1.04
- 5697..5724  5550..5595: 1.02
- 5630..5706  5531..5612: 1.03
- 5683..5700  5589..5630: 1.03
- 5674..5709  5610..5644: 1.00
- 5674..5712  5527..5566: 1.02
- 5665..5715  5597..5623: 1.03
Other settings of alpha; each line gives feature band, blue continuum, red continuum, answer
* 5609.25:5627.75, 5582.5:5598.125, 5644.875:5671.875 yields -0.5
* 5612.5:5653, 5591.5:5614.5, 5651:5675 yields -1.2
